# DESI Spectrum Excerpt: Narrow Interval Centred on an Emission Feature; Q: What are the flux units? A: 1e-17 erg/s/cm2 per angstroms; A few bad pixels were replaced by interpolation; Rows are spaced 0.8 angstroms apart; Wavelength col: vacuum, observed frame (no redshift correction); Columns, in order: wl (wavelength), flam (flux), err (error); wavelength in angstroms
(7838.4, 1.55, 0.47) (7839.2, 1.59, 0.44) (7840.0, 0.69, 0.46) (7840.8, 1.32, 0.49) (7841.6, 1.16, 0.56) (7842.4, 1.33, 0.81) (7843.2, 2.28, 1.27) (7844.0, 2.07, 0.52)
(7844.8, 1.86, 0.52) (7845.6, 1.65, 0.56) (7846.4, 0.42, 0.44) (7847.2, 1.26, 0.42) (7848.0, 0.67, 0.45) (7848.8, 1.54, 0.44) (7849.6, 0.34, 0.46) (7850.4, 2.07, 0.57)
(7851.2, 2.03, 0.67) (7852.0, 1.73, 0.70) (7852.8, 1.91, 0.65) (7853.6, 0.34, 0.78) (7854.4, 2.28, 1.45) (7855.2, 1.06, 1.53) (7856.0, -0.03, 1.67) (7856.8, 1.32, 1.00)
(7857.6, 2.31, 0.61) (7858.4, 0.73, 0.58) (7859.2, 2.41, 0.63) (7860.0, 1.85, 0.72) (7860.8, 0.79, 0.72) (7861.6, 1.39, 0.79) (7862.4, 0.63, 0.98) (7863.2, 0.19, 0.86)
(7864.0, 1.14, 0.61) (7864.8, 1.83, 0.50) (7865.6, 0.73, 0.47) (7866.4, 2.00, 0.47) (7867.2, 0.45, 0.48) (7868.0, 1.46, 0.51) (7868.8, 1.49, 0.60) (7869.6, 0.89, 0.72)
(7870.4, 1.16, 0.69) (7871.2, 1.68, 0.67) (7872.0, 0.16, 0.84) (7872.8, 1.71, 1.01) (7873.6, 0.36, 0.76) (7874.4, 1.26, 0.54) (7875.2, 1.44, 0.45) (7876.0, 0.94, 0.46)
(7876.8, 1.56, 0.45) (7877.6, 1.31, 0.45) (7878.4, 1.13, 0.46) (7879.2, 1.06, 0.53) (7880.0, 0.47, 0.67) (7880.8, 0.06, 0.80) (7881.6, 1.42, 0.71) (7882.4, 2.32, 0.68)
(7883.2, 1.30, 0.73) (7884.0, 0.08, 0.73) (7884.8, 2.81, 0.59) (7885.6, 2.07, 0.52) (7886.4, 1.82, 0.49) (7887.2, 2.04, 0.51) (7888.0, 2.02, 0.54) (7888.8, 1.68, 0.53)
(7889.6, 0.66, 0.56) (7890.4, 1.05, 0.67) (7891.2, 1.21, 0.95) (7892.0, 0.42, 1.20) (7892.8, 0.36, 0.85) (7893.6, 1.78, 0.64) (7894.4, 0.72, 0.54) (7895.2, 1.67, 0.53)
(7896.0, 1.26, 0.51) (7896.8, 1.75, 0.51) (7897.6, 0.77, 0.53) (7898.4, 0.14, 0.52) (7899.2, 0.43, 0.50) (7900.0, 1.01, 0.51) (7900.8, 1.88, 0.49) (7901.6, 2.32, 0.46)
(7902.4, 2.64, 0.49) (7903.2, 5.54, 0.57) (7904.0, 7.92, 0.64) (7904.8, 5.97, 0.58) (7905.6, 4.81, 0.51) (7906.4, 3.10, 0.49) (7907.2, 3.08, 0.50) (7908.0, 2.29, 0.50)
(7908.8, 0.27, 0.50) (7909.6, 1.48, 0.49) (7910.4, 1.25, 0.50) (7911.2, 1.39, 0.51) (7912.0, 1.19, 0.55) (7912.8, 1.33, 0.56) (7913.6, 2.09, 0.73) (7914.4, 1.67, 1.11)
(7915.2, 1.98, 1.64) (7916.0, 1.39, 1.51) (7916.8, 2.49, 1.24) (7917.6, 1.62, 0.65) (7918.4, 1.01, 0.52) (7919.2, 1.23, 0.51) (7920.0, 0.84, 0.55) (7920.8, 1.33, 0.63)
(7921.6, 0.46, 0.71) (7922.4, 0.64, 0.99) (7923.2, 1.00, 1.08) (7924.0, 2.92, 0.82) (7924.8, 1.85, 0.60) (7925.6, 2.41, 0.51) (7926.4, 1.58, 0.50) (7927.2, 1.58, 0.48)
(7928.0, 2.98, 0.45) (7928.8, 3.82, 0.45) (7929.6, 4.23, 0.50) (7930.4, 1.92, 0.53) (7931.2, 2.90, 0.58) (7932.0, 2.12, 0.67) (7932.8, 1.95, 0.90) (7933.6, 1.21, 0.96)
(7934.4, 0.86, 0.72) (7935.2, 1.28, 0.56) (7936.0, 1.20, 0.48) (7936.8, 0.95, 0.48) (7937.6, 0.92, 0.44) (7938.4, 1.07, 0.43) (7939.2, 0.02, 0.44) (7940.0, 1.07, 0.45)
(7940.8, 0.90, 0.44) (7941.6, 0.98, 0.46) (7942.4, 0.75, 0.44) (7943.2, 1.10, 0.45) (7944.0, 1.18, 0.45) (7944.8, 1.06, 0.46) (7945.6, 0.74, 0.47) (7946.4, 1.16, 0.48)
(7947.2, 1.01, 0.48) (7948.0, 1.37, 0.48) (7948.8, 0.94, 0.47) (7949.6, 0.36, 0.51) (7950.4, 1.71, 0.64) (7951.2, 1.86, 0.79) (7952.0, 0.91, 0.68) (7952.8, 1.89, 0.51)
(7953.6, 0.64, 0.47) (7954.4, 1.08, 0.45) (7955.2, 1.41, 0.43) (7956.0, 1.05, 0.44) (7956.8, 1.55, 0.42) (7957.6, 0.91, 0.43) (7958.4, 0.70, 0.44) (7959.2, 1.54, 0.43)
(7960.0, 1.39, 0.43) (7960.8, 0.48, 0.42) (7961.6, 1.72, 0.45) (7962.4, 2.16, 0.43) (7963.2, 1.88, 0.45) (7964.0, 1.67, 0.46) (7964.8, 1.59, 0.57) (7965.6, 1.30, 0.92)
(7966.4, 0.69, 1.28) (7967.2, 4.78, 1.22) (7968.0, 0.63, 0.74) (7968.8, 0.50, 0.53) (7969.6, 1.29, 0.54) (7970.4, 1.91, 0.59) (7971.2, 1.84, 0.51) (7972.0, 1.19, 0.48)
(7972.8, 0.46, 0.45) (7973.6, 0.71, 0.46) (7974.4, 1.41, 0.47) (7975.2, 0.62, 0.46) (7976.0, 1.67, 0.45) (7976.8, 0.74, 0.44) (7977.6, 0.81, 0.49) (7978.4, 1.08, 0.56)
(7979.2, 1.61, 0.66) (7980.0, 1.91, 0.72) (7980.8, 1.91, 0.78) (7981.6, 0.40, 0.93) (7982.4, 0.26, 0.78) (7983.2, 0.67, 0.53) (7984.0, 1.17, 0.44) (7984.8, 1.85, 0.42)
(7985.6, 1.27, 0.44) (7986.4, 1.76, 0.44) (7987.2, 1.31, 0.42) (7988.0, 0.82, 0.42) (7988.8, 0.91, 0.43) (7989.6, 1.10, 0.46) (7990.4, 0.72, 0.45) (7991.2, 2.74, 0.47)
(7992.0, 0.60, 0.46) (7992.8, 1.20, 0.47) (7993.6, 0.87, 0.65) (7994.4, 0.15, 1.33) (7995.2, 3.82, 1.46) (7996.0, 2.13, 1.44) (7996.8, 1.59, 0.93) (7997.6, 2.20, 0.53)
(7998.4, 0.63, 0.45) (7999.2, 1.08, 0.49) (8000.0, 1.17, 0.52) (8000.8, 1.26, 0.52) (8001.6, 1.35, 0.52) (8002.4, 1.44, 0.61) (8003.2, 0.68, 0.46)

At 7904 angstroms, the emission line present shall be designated Halpha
